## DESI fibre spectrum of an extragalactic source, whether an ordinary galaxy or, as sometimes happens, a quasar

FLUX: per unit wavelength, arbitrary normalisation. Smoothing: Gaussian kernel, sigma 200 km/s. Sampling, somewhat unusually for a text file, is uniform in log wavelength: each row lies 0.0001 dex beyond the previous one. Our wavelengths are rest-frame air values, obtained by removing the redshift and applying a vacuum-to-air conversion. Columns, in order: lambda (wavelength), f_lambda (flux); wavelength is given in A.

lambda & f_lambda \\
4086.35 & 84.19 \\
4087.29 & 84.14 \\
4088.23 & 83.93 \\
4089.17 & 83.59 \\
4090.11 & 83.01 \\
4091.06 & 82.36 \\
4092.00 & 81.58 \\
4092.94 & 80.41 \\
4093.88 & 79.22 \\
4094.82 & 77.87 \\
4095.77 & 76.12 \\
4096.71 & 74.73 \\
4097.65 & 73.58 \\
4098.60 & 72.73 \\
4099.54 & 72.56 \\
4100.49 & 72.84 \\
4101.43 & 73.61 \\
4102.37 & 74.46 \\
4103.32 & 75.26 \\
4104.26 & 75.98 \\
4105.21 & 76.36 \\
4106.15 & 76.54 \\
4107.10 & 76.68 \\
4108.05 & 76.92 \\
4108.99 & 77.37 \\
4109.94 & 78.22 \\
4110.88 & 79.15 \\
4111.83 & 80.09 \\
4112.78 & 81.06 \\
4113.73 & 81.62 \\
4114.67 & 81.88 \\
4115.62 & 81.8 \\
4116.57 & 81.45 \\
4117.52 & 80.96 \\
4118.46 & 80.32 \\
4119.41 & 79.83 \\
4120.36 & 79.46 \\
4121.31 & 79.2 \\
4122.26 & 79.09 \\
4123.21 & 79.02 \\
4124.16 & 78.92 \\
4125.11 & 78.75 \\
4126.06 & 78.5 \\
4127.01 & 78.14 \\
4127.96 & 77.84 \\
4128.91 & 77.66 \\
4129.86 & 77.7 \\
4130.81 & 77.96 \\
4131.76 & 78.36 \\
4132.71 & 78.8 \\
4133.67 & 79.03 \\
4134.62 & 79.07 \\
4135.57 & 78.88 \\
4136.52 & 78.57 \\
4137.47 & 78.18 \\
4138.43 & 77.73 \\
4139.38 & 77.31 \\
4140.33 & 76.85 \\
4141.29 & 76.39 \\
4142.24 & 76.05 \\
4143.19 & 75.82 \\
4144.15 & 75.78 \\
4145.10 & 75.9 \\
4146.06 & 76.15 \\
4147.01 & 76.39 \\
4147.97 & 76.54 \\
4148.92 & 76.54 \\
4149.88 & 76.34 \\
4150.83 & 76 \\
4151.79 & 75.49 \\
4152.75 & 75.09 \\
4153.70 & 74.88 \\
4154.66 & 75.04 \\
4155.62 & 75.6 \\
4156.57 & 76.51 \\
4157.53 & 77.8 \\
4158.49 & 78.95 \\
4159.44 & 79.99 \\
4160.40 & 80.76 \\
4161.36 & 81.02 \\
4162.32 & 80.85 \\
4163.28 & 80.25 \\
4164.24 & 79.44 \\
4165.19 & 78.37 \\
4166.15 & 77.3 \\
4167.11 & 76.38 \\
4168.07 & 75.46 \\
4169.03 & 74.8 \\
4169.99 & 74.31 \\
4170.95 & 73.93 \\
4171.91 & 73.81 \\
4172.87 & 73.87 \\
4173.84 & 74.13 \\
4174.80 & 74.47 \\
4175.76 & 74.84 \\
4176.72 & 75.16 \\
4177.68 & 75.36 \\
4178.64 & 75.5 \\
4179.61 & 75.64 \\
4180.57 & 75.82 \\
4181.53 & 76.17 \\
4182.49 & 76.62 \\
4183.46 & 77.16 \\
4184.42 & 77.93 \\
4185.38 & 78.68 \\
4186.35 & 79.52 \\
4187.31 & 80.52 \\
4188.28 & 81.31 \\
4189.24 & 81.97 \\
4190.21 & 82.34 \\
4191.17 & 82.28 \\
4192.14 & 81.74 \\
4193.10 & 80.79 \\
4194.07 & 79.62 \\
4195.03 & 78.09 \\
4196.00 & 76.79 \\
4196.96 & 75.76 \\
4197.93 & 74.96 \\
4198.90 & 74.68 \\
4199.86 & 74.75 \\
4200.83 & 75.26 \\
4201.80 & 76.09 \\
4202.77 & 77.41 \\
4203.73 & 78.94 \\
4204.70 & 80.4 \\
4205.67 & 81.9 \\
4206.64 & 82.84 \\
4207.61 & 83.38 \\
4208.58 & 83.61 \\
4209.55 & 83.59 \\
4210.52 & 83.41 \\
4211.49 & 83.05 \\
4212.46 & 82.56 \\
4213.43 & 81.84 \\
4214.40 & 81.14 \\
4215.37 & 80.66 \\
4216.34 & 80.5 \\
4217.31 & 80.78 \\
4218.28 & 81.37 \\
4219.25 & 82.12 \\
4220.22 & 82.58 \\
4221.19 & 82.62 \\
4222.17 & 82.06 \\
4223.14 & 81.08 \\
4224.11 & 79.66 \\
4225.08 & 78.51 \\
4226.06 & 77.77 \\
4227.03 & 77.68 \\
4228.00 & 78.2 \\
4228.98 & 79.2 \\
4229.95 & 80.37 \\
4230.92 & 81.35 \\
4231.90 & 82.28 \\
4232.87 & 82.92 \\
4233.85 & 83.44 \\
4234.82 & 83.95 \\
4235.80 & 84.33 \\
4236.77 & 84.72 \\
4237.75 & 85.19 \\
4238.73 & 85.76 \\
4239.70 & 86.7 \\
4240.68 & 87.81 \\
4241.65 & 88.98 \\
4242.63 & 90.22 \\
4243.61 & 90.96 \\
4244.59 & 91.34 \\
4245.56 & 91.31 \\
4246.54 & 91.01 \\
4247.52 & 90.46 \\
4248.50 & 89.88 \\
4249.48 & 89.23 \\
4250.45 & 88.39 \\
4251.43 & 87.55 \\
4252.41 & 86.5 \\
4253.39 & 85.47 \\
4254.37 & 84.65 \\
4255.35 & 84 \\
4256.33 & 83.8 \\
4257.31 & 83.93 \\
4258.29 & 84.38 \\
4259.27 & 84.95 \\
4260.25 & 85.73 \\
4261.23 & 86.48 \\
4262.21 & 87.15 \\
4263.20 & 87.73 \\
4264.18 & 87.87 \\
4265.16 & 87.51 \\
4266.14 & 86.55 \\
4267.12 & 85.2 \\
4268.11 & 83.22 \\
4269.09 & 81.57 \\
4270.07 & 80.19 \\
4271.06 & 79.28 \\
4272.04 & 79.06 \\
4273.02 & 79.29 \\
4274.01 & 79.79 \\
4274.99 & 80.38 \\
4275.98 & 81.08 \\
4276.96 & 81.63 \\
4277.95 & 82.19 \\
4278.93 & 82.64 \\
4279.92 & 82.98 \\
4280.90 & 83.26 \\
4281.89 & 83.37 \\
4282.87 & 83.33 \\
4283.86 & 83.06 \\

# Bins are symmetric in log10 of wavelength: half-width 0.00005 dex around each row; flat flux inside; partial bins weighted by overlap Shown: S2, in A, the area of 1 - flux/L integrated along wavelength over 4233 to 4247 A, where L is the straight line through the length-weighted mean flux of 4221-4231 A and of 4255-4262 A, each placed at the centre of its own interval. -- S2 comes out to -0.93 A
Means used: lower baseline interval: 79.7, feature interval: 87.4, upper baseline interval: 84.9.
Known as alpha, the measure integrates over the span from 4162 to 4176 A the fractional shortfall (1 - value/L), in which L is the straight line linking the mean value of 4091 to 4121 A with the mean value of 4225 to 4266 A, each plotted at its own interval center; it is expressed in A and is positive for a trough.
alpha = 0.9 A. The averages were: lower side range 77.9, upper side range 85.5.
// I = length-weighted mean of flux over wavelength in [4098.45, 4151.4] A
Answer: 77.7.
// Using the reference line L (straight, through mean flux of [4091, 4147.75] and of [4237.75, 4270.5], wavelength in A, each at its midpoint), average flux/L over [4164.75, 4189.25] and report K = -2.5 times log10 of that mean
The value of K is 0.073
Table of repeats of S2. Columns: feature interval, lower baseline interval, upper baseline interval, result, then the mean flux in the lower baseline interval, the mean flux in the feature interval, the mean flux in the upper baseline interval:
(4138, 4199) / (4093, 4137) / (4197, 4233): 1.5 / 78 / 77.2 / 80.2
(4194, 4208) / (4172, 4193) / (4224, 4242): 0.3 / 77.6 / 78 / 82.6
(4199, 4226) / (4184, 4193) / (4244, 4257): 0.9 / 80.7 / 80.7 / 87.9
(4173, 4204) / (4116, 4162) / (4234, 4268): 1.7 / 77.9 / 77.5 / 87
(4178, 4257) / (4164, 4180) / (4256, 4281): -2.8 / 75.4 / 82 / 83.4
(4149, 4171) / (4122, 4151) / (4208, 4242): 0.5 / 77.6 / 77.2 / 82.3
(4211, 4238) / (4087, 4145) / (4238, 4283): 0.7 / 78.3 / 81.5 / 85.3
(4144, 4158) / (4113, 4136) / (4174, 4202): 0.5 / 79.4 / 76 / 77.6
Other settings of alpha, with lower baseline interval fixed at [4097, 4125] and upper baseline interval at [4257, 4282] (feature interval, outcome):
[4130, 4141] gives 0.1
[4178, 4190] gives 0.3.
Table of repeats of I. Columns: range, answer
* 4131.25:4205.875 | 77.3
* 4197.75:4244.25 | 81.8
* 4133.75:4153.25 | 76.8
